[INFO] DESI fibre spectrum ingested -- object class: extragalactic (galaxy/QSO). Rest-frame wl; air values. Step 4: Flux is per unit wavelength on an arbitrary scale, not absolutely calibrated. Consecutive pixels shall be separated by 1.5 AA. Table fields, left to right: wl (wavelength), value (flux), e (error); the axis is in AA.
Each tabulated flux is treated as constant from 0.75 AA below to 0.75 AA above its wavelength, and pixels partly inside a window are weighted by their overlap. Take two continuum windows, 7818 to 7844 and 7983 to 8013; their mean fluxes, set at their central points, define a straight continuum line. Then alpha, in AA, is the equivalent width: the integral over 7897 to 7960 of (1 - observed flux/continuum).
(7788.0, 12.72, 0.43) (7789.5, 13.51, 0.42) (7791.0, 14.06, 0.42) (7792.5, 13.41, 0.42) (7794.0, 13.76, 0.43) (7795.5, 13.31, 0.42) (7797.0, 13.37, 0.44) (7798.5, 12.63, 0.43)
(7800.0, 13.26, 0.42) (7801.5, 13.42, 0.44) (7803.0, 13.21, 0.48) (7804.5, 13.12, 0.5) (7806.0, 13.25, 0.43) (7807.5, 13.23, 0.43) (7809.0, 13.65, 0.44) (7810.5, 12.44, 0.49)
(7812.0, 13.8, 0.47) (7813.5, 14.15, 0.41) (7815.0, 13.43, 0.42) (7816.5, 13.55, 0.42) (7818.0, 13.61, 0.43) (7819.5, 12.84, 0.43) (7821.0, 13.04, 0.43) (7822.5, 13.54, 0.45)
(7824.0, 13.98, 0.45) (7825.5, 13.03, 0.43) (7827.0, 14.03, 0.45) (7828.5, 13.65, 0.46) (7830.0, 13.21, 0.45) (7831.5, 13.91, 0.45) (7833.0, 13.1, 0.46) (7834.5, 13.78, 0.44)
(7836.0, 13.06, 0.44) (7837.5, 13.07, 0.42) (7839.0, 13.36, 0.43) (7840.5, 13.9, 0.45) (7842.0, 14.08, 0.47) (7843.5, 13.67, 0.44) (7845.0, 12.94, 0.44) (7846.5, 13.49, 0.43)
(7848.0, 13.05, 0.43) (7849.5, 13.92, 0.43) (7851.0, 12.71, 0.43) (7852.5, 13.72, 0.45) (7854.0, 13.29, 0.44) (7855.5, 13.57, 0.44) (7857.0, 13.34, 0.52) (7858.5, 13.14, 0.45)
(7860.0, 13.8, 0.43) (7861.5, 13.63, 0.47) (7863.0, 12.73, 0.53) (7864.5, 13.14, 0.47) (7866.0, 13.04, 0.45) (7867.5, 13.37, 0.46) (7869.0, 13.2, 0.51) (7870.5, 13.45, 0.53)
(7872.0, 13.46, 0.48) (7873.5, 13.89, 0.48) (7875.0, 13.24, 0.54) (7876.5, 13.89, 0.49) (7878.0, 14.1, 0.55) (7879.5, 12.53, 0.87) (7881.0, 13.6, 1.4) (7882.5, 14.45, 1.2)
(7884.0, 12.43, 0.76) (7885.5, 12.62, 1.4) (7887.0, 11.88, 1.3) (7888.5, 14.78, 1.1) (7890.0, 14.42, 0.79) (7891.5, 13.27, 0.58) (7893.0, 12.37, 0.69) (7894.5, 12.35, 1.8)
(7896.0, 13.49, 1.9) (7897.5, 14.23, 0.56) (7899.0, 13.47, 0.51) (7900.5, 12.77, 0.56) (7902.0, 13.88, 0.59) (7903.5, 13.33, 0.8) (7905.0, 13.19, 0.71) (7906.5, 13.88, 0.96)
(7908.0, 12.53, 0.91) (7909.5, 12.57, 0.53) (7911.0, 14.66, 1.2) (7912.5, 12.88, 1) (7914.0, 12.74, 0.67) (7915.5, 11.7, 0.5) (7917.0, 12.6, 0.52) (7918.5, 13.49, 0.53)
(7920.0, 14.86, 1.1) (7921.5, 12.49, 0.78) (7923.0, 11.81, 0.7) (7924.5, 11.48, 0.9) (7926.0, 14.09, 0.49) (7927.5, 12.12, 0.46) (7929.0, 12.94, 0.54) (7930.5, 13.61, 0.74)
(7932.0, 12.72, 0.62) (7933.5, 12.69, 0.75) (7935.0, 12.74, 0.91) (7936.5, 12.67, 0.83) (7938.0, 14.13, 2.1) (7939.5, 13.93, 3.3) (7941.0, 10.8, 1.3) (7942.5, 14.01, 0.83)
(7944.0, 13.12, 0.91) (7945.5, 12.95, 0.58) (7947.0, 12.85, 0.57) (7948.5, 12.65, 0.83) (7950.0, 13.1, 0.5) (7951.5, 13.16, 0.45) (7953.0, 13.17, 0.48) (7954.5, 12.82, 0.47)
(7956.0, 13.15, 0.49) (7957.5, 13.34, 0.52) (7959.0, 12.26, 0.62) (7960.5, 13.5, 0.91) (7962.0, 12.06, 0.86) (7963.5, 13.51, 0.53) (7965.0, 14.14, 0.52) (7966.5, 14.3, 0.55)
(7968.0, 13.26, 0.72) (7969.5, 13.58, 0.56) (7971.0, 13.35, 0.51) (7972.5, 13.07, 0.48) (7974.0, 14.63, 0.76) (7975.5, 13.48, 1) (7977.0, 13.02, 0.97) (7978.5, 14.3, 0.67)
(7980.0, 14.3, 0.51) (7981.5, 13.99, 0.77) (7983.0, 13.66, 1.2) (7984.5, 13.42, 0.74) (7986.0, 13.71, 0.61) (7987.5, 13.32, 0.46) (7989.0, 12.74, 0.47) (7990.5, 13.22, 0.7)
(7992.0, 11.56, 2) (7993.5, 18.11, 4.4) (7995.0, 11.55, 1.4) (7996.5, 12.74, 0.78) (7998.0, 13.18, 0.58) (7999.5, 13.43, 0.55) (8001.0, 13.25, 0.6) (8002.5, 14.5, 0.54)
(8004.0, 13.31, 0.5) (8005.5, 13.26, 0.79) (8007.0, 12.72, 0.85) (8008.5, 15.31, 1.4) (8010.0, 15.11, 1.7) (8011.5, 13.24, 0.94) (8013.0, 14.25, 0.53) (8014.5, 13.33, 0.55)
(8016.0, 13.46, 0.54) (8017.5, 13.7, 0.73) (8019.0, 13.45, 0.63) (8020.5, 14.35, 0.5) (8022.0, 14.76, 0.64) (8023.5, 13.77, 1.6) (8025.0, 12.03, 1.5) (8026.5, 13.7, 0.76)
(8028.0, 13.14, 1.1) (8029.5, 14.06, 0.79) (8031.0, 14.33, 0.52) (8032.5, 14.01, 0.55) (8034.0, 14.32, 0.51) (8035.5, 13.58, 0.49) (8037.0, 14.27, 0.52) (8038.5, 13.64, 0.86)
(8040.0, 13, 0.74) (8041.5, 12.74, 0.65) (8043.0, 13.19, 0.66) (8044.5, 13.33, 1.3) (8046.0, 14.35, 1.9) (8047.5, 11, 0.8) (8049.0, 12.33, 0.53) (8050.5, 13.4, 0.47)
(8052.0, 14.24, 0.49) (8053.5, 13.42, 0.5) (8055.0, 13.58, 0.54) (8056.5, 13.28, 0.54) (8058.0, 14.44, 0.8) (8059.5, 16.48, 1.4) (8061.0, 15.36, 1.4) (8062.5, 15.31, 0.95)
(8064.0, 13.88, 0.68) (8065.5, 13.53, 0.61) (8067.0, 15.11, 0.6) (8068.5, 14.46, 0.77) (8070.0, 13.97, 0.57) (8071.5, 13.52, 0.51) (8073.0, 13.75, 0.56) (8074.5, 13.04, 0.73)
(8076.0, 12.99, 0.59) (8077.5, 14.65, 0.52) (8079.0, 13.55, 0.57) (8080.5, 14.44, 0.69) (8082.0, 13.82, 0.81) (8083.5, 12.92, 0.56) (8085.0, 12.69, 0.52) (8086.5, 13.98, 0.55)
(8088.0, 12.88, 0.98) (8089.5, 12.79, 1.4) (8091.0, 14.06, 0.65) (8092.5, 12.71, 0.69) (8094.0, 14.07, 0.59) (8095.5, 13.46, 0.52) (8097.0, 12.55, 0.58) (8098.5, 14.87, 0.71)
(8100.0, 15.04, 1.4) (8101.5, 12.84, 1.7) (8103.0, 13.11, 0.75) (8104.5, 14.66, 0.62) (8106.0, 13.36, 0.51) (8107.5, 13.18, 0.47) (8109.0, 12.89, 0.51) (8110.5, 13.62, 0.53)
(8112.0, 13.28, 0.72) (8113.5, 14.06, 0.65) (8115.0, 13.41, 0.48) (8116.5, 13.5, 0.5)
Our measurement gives 2.4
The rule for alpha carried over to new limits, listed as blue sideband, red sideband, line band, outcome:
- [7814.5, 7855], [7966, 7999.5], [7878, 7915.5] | 0.7 AA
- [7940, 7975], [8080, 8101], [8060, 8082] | -1.0 AA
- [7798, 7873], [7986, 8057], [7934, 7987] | 0.7 AA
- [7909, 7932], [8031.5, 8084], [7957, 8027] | -1.0 AA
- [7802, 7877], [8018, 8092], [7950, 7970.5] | 0.5 AA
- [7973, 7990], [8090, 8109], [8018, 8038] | -0.3 AA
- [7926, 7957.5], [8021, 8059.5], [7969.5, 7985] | -0.6 AA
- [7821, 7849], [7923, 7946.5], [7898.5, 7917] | -0.1 AA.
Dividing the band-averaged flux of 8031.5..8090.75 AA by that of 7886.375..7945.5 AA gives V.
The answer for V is 1.05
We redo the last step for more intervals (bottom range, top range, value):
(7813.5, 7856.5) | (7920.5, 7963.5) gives 0.96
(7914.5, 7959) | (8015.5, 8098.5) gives 1.06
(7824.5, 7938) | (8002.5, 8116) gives 1.03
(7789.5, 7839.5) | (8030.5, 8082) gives 1.03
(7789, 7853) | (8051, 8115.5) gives 1.03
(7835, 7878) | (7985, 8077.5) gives 1.02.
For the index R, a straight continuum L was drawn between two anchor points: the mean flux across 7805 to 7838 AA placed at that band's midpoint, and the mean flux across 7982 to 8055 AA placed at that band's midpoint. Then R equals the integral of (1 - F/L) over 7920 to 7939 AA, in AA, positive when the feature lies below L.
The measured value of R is 0.9 AA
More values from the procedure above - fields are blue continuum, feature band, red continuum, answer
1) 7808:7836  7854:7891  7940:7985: 0.03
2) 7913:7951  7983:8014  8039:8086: -0.63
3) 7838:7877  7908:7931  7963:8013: 1.05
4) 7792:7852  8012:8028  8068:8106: -0.10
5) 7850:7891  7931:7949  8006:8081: 0.81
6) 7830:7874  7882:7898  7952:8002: 0.17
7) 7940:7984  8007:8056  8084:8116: -0.82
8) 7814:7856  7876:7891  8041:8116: 0.04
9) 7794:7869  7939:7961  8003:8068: 1.05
